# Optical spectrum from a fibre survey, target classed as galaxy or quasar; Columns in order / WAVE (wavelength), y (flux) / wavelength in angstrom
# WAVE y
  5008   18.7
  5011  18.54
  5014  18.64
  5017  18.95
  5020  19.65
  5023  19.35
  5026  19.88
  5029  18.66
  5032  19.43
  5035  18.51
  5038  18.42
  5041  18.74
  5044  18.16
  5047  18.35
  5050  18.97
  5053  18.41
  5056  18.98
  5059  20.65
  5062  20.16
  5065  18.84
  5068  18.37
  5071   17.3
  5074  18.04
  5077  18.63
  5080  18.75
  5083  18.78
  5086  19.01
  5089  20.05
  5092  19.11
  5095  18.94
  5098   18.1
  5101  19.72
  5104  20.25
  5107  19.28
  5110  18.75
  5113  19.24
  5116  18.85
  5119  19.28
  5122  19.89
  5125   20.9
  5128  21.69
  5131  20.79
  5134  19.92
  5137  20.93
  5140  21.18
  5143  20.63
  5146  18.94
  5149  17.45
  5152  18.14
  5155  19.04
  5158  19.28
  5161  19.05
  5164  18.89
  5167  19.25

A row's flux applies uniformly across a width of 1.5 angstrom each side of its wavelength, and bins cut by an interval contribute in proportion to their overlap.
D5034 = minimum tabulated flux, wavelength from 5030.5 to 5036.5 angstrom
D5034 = 18.51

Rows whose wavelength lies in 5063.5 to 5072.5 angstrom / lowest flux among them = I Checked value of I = 17.3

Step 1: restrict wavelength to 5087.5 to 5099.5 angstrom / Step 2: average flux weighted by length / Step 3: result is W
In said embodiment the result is 19.1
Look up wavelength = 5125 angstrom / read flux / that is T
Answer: 20.9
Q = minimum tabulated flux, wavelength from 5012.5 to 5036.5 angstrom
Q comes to 18.51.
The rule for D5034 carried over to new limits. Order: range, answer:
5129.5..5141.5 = 19.92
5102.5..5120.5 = 18.75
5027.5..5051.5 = 18.16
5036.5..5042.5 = 18.42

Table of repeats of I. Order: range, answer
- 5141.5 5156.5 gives 17.45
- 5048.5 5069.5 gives 18.37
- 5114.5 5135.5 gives 18.85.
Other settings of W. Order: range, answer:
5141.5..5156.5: 18.8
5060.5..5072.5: 18.7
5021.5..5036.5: 19.2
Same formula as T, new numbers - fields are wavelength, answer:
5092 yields 19.11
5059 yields 20.65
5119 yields 19.28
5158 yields 19.28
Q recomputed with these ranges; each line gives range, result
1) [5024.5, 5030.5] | 18.66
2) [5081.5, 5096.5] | 18.78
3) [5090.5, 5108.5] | 18.1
